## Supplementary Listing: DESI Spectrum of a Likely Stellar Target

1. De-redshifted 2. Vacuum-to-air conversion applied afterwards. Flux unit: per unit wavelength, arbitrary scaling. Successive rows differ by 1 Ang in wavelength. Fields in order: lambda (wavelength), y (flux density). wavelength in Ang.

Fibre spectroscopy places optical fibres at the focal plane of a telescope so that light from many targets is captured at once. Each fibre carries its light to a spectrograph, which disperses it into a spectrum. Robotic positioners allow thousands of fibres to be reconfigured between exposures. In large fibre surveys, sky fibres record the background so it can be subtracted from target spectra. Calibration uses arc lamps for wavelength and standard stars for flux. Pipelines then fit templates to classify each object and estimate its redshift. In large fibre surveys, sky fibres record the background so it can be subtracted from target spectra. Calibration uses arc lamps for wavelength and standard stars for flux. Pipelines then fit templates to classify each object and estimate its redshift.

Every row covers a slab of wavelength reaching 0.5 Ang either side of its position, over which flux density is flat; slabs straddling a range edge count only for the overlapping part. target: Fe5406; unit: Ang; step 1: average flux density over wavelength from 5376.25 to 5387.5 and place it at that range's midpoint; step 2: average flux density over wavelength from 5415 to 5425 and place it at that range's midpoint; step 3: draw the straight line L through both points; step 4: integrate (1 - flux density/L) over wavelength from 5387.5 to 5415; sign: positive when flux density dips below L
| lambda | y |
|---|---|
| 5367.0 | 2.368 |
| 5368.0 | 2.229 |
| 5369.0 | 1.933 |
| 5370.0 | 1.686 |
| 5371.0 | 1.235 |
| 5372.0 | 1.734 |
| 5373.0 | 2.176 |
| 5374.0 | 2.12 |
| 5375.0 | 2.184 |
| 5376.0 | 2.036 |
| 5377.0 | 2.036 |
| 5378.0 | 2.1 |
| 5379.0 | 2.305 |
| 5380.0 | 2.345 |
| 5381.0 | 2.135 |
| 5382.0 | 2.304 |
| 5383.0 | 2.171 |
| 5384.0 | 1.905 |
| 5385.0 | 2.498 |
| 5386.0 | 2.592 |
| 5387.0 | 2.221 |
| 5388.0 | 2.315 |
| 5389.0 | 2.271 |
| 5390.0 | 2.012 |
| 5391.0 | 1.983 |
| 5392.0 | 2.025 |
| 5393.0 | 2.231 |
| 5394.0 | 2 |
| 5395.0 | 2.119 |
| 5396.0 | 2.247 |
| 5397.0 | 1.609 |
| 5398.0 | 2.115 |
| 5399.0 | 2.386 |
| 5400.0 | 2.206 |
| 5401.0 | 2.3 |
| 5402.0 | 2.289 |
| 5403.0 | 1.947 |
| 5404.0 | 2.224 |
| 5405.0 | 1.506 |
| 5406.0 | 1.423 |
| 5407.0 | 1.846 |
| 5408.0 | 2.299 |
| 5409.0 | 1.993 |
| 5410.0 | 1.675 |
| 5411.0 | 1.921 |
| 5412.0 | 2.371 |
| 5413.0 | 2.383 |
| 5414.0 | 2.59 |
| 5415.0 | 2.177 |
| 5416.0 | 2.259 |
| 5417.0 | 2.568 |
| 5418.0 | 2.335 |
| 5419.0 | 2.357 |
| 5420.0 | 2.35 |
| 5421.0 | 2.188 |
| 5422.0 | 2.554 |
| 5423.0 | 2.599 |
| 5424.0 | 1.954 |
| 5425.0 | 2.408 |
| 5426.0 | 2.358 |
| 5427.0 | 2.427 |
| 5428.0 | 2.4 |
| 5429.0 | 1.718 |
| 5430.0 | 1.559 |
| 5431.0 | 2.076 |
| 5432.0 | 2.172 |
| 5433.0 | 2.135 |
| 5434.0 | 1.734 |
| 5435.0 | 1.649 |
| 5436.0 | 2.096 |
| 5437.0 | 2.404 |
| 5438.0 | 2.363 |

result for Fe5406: 2.4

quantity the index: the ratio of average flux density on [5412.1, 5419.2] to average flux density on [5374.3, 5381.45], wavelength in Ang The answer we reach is 1.1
